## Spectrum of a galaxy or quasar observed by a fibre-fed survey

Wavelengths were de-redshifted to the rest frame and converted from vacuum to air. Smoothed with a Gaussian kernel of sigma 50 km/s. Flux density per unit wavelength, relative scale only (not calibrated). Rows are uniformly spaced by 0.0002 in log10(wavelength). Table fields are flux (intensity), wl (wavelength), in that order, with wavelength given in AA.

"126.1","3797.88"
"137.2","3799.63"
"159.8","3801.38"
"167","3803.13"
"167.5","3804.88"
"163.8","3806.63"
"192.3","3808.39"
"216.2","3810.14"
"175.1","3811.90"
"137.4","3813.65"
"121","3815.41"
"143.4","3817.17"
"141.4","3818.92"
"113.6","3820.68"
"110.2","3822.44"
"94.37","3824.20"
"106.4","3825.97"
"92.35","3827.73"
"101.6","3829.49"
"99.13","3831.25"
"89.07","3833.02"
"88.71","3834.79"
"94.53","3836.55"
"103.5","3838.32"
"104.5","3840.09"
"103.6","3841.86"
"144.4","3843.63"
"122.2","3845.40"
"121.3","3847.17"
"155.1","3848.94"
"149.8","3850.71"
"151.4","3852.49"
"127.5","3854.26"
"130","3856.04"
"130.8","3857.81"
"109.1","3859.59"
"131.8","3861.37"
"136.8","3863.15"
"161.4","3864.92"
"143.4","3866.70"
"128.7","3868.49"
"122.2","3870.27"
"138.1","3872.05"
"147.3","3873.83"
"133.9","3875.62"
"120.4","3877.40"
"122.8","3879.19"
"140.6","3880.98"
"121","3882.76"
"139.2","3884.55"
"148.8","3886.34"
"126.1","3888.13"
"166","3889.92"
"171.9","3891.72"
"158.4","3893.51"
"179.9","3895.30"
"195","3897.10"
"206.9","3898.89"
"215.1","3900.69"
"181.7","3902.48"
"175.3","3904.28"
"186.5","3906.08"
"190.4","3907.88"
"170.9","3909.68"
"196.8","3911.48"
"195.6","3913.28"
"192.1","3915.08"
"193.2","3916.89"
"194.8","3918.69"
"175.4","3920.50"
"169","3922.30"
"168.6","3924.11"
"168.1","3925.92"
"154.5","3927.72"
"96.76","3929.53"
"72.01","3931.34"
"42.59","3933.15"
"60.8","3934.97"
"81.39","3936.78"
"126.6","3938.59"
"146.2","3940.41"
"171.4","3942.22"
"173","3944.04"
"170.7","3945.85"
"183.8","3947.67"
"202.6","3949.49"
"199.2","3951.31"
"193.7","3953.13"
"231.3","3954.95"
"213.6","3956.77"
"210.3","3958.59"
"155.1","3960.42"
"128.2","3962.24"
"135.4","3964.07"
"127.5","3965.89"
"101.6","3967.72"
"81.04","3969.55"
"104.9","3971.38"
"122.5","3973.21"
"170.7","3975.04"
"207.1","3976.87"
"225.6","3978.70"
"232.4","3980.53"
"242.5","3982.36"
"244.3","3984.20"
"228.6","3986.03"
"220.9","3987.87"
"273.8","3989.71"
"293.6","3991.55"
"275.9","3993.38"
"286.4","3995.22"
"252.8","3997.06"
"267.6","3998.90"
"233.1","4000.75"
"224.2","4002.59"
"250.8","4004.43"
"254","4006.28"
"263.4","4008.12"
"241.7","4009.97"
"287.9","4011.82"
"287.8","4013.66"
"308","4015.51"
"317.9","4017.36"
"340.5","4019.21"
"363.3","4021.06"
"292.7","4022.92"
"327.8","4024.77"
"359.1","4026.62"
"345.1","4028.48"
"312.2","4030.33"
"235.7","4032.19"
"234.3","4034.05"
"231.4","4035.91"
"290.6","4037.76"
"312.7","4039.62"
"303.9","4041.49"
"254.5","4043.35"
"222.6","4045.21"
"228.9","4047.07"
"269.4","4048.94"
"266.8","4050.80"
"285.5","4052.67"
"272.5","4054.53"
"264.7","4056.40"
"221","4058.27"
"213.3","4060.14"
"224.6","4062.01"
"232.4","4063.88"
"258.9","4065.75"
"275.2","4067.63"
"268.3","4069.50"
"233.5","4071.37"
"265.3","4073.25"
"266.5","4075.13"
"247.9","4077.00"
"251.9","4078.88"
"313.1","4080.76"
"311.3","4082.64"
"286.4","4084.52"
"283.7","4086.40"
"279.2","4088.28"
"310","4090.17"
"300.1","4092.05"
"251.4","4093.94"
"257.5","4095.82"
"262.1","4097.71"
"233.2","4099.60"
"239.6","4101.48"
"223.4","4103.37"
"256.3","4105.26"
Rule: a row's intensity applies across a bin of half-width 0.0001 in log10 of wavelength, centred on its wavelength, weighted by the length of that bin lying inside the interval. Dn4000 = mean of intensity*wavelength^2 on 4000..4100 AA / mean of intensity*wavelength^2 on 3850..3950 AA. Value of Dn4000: 1.94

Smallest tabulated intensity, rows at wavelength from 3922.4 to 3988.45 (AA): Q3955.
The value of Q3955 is 42.59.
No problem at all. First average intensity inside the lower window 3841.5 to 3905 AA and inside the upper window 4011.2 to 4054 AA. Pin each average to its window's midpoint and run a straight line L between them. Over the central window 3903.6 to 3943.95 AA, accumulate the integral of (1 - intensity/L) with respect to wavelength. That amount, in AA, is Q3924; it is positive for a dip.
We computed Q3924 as 8.07 AA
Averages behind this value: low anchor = 146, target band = 152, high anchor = 290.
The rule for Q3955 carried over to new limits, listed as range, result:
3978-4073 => 213.3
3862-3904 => 120.4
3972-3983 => 122.5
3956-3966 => 127.5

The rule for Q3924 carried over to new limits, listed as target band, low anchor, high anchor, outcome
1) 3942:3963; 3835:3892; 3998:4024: 3.3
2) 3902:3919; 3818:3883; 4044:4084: -2.9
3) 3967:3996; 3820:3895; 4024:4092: 1.4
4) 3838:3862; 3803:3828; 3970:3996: 4.7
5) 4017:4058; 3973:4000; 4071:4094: -4.2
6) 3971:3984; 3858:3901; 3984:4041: 2.8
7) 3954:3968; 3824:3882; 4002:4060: 3.3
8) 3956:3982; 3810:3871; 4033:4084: 5.7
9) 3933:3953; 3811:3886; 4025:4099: 4.5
